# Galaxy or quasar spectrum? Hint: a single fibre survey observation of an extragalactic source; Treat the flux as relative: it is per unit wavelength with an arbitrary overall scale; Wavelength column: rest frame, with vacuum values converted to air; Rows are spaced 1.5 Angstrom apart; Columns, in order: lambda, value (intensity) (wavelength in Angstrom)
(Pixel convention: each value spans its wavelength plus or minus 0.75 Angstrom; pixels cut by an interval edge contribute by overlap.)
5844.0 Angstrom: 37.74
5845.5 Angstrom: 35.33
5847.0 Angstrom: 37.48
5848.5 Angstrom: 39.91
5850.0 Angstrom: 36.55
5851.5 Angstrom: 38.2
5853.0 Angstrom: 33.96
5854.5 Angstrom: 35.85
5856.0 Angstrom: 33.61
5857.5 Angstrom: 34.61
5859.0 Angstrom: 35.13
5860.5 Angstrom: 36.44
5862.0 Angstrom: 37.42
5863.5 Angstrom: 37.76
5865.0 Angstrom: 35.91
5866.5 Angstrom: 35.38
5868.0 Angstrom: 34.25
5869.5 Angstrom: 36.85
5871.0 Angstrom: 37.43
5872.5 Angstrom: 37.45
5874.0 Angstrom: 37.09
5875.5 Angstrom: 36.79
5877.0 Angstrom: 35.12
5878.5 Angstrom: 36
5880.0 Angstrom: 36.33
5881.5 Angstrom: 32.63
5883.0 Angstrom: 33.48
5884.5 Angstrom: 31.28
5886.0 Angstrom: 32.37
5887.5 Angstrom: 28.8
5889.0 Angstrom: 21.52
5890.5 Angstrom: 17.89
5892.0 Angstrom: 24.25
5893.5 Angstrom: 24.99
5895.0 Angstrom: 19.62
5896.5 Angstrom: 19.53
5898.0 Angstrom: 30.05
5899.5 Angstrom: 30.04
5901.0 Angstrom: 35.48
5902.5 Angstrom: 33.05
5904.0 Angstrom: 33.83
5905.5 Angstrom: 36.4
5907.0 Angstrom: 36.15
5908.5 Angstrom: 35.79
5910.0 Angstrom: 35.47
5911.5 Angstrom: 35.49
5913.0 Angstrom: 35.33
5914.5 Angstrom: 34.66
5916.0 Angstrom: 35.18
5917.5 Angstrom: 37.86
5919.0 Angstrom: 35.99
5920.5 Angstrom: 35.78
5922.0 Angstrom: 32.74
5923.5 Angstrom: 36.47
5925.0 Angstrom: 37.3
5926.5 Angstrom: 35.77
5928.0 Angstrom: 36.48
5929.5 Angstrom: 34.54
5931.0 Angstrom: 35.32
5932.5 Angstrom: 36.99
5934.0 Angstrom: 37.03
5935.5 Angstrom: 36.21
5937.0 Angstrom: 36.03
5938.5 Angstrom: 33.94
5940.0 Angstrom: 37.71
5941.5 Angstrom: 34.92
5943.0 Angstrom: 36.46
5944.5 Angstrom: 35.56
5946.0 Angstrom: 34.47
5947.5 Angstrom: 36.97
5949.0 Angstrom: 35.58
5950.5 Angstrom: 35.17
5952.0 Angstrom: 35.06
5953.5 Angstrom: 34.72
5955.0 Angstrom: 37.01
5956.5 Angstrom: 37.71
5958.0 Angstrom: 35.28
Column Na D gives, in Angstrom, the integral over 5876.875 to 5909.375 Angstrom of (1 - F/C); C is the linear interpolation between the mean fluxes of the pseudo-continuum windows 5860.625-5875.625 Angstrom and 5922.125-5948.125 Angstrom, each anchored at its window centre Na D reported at 5.6 Angstrom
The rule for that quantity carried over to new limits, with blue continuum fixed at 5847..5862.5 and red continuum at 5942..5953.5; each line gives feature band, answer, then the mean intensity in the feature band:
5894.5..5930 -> 2.0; 33.8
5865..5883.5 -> 0.2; 35.8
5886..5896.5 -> 3.7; 23.3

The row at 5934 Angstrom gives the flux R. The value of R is 37.03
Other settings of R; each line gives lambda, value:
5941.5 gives 34.92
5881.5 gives 32.63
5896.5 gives 19.53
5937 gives 36.03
